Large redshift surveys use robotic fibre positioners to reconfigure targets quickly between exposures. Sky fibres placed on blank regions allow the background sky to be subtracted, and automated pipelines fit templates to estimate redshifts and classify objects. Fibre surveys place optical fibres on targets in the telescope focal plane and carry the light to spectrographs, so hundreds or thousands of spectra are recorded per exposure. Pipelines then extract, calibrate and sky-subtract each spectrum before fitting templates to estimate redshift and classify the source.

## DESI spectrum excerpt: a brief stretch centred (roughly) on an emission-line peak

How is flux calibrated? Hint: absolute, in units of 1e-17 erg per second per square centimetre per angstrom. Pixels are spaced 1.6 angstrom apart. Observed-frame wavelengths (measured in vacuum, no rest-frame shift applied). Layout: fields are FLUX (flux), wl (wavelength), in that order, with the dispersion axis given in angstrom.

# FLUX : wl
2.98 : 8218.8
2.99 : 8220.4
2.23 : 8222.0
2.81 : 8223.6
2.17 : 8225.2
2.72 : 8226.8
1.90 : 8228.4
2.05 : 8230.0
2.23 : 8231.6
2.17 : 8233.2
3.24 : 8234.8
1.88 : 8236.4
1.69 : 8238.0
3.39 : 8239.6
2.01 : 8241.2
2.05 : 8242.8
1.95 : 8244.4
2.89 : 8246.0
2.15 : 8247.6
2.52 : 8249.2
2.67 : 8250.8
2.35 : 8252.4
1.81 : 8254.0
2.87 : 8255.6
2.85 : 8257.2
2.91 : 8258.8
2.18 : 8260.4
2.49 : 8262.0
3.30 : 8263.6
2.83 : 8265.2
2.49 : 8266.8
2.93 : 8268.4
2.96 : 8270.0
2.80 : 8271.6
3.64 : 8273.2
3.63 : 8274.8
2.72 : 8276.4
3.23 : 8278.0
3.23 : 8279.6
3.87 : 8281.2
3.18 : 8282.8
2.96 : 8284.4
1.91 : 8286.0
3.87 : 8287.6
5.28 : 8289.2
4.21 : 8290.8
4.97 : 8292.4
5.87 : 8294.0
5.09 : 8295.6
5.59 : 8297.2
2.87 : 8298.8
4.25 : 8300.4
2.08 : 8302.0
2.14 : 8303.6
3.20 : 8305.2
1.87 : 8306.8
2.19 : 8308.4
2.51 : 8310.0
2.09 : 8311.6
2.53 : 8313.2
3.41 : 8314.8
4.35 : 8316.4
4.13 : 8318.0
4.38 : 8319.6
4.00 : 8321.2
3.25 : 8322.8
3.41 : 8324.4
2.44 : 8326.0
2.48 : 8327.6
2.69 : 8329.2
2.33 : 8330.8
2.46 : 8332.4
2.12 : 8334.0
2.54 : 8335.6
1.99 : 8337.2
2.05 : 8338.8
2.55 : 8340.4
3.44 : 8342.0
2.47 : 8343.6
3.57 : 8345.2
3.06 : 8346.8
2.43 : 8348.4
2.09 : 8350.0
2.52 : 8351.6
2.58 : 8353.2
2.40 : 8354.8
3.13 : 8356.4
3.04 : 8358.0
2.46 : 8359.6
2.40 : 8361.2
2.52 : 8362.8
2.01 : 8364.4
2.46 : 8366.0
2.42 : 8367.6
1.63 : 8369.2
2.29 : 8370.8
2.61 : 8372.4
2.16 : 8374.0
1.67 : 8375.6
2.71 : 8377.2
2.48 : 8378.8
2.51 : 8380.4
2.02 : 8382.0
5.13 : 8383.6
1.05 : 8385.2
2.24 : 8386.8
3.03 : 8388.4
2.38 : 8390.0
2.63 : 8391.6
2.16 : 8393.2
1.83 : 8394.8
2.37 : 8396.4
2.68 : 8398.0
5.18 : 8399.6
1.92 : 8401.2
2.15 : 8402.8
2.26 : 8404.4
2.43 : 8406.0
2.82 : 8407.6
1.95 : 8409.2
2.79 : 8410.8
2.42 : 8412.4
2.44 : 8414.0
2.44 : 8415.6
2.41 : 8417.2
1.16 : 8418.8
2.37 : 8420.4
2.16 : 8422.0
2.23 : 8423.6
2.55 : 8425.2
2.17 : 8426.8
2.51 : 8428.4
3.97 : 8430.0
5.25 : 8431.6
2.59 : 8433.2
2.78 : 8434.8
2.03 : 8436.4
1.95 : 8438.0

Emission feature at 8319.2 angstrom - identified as [N II]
